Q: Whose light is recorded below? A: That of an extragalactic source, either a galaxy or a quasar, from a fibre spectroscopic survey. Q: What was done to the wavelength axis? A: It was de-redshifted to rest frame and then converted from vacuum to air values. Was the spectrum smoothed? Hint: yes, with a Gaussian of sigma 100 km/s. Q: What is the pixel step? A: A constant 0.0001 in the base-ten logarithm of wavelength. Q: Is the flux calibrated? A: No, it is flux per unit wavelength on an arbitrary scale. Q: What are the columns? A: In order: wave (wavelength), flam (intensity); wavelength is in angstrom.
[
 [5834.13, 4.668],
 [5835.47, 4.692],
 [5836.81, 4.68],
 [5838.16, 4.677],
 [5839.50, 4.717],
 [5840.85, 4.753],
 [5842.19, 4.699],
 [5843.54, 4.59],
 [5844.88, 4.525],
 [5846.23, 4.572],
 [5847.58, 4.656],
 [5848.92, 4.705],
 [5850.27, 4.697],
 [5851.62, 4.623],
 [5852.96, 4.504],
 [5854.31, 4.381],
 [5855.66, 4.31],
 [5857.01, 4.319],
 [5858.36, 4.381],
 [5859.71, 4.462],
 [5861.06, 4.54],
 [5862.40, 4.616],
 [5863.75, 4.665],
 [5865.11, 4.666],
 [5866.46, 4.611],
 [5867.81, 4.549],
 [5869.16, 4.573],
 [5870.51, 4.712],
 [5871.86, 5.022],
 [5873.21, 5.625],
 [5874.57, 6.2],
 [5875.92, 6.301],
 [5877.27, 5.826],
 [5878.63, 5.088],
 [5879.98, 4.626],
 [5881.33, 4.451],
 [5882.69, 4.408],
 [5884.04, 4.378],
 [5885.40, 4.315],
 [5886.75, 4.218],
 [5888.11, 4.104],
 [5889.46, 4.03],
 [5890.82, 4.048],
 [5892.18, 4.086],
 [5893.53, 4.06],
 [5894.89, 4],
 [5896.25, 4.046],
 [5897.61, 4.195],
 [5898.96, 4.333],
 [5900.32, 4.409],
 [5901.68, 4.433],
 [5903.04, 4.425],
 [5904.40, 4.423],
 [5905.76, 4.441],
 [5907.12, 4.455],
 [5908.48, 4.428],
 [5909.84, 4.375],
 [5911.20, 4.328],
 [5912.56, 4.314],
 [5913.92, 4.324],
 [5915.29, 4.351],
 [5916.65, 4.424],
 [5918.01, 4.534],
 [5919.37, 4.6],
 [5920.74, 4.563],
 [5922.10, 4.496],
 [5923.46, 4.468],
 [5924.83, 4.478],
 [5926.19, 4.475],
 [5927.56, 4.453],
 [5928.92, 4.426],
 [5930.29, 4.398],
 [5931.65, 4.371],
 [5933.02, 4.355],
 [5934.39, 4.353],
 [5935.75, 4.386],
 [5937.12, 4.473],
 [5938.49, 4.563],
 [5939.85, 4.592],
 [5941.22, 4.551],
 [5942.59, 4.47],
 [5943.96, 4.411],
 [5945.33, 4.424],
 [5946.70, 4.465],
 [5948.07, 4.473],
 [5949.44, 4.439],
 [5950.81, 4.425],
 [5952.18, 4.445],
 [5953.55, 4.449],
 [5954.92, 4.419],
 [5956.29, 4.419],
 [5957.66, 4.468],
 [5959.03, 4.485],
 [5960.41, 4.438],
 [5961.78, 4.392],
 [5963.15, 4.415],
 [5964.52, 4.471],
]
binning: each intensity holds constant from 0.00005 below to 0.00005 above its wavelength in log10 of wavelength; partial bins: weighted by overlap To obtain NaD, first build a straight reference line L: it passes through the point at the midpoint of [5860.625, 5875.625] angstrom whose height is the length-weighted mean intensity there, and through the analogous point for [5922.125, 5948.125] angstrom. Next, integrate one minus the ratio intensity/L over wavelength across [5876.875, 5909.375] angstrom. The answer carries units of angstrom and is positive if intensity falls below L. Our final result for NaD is 2.61 angstrom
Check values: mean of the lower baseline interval 4.93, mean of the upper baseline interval 4.45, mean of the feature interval 4.37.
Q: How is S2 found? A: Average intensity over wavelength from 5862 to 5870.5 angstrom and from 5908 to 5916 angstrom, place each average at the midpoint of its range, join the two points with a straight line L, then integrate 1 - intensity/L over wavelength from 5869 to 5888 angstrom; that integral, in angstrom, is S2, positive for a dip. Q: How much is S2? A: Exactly -1.7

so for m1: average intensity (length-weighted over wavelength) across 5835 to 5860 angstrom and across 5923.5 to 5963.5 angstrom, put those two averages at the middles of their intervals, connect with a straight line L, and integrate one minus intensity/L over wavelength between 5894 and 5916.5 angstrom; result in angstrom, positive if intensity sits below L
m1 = 0.8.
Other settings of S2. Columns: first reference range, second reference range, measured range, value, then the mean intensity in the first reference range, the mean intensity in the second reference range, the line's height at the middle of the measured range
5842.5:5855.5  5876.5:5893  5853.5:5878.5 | -1.96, 4.58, 4.47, 4.53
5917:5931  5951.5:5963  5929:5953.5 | 0.09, 4.49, 4.44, 4.46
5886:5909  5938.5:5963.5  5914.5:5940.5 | -0.58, 4.24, 4.46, 4.36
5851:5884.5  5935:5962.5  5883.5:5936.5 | 3.19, 4.8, 4.46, 4.62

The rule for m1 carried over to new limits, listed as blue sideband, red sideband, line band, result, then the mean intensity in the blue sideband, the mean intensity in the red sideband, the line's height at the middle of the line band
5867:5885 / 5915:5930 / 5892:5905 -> 1.4 angstrom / 5.04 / 4.48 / 4.77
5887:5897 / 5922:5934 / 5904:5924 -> -0.7 angstrom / 4.06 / 4.43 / 4.28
